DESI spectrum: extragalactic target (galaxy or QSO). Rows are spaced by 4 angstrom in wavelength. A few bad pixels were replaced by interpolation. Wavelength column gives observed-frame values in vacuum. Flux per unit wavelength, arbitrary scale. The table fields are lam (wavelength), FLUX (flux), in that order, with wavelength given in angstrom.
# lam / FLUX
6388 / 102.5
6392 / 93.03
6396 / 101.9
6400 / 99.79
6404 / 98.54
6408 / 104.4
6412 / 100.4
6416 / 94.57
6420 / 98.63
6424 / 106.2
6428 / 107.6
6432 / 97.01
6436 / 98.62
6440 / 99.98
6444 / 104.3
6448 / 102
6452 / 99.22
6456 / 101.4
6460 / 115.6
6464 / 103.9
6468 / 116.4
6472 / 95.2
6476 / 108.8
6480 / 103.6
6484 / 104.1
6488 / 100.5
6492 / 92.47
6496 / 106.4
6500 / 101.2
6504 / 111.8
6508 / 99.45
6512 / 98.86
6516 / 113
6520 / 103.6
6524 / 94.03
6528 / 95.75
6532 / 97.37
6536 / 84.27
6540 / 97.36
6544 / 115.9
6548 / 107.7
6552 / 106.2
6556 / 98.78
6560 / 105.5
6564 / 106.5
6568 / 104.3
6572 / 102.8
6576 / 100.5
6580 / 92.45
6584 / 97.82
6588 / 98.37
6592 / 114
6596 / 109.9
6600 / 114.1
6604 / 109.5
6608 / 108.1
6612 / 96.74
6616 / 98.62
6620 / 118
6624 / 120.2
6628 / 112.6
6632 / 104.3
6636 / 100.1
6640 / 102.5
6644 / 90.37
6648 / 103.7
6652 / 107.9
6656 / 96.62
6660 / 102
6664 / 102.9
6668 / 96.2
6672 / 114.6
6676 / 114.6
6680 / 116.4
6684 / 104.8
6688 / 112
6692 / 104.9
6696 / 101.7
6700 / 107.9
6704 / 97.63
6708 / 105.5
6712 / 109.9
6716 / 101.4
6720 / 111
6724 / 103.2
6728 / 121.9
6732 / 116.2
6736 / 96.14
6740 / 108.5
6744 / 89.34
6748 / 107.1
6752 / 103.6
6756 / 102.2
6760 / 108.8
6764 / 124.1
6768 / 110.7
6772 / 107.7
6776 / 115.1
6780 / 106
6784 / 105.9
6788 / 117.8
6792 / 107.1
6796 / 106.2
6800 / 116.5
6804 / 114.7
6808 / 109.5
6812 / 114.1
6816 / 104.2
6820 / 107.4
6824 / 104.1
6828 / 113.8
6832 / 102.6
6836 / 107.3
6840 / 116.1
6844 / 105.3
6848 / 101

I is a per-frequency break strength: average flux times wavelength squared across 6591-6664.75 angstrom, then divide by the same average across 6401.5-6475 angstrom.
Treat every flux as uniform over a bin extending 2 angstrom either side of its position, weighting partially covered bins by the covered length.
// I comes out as 1.09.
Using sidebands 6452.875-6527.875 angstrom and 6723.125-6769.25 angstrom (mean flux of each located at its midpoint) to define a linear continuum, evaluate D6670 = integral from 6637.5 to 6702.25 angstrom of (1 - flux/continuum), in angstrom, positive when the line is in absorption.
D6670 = 1.0 angstrom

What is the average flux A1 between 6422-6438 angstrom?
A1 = 102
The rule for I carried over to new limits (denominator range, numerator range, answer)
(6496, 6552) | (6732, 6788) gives 1.13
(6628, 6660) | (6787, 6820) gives 1.14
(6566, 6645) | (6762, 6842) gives 1.12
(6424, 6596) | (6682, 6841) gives 1.14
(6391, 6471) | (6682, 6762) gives 1.13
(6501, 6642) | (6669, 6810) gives 1.10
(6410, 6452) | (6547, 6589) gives 1.05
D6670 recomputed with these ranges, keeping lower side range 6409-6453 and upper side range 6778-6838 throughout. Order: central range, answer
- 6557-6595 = 0.5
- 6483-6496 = 0.3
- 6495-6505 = -0.3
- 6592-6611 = -1.0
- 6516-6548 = 1.0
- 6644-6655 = 0.4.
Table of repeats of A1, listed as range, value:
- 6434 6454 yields 101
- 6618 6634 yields 114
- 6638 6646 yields 96.4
